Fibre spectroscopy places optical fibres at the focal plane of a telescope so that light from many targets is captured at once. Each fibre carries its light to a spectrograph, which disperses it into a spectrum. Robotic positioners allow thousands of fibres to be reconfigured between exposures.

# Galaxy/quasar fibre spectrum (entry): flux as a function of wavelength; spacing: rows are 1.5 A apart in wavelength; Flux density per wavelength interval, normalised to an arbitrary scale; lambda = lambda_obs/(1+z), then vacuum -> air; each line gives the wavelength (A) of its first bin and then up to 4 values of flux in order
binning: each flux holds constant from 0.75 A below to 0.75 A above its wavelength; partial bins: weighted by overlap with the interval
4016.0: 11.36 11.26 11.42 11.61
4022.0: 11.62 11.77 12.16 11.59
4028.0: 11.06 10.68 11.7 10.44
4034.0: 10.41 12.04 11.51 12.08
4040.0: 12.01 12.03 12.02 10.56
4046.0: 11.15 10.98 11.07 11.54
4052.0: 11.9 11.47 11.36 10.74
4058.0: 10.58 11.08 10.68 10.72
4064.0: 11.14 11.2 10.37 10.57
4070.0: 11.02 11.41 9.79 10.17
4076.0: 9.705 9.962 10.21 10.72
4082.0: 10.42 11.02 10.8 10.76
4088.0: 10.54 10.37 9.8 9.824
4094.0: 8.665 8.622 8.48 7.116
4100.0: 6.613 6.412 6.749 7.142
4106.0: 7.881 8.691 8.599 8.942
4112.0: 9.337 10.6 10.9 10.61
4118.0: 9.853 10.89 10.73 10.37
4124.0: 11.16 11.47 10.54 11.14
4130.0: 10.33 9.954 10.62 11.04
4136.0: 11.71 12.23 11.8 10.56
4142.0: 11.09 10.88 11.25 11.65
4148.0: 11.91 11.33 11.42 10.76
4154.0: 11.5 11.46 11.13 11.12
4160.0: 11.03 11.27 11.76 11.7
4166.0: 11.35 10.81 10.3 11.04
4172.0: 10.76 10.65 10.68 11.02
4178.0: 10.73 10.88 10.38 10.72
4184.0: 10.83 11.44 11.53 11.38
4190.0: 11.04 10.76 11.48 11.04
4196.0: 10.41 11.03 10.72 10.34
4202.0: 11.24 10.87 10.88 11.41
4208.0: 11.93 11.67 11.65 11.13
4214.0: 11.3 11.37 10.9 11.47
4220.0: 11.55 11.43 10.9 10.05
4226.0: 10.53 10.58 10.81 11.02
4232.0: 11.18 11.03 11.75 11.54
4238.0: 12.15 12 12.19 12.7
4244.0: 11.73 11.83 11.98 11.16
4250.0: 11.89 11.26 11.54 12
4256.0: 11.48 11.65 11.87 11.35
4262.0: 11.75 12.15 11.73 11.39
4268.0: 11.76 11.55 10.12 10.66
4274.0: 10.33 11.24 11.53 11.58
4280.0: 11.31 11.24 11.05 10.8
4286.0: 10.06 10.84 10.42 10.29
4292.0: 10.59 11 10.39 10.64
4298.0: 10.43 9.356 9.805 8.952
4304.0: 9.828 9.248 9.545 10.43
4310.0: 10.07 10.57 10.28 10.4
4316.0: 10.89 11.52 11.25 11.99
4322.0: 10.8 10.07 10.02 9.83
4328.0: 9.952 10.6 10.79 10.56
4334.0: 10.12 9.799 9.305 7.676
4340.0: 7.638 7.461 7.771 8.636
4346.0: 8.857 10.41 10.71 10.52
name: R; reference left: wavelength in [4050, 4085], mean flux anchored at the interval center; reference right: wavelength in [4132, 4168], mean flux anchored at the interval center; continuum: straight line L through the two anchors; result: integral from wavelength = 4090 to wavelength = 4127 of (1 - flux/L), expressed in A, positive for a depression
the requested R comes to 6.2 A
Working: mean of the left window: 10.8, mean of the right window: 11.3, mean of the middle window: 9.18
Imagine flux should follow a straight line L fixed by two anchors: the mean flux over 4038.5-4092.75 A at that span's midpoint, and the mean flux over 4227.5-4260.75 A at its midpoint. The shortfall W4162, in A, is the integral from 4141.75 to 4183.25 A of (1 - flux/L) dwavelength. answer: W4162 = 0.6 A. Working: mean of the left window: 10.9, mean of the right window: 11.6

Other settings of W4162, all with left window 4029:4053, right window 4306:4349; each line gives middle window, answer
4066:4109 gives 6.70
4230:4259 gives -3.81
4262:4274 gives -1.27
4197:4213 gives -0.96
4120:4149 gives -0.45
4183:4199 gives -0.68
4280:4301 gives -0.92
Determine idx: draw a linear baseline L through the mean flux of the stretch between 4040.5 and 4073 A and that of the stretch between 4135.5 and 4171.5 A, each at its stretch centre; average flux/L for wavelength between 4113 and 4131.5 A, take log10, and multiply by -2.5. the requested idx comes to 0.05 mag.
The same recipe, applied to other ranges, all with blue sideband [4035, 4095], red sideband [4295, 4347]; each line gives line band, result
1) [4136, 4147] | -0.08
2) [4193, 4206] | -0.06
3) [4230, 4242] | -0.14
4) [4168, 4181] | -0.03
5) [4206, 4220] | -0.12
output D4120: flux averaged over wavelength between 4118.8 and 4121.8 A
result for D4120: 10.8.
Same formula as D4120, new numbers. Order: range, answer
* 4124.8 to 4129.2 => 11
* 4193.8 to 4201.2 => 10.7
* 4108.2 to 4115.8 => 9.68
